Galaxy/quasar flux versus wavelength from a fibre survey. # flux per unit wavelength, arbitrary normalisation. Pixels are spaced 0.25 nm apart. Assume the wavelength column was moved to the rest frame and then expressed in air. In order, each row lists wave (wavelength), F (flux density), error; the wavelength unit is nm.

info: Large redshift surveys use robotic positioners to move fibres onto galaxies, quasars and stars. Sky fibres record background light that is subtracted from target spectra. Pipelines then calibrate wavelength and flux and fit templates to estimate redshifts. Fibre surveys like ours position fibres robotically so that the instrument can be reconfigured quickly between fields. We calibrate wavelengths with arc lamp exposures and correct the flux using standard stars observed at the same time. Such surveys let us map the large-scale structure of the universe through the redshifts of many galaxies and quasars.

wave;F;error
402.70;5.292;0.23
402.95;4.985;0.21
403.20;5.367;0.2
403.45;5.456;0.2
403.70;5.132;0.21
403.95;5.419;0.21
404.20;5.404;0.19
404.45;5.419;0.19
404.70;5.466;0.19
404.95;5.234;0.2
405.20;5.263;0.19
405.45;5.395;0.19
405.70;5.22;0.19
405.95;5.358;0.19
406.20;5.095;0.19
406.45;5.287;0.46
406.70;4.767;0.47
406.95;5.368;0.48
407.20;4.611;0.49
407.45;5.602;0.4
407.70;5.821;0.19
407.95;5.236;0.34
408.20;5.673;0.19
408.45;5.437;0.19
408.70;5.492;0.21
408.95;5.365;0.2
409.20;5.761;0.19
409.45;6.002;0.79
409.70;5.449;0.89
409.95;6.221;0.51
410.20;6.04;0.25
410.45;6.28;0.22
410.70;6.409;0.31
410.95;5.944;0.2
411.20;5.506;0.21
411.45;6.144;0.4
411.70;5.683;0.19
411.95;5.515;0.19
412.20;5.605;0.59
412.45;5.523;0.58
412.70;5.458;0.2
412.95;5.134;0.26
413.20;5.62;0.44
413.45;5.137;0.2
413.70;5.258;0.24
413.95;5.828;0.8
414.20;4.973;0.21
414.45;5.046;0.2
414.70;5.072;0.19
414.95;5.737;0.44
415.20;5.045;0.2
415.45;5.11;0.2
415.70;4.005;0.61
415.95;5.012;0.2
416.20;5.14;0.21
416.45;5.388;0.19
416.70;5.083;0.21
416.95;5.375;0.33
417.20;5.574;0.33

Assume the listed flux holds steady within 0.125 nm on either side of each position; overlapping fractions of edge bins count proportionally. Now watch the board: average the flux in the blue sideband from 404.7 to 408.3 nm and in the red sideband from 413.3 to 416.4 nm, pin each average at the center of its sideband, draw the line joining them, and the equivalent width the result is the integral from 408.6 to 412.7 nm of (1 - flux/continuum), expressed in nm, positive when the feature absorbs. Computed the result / -0.47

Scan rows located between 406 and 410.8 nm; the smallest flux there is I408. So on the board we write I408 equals 4.611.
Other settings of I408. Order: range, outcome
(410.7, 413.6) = 5.134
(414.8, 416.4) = 4.005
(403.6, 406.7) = 4.767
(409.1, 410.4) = 5.449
